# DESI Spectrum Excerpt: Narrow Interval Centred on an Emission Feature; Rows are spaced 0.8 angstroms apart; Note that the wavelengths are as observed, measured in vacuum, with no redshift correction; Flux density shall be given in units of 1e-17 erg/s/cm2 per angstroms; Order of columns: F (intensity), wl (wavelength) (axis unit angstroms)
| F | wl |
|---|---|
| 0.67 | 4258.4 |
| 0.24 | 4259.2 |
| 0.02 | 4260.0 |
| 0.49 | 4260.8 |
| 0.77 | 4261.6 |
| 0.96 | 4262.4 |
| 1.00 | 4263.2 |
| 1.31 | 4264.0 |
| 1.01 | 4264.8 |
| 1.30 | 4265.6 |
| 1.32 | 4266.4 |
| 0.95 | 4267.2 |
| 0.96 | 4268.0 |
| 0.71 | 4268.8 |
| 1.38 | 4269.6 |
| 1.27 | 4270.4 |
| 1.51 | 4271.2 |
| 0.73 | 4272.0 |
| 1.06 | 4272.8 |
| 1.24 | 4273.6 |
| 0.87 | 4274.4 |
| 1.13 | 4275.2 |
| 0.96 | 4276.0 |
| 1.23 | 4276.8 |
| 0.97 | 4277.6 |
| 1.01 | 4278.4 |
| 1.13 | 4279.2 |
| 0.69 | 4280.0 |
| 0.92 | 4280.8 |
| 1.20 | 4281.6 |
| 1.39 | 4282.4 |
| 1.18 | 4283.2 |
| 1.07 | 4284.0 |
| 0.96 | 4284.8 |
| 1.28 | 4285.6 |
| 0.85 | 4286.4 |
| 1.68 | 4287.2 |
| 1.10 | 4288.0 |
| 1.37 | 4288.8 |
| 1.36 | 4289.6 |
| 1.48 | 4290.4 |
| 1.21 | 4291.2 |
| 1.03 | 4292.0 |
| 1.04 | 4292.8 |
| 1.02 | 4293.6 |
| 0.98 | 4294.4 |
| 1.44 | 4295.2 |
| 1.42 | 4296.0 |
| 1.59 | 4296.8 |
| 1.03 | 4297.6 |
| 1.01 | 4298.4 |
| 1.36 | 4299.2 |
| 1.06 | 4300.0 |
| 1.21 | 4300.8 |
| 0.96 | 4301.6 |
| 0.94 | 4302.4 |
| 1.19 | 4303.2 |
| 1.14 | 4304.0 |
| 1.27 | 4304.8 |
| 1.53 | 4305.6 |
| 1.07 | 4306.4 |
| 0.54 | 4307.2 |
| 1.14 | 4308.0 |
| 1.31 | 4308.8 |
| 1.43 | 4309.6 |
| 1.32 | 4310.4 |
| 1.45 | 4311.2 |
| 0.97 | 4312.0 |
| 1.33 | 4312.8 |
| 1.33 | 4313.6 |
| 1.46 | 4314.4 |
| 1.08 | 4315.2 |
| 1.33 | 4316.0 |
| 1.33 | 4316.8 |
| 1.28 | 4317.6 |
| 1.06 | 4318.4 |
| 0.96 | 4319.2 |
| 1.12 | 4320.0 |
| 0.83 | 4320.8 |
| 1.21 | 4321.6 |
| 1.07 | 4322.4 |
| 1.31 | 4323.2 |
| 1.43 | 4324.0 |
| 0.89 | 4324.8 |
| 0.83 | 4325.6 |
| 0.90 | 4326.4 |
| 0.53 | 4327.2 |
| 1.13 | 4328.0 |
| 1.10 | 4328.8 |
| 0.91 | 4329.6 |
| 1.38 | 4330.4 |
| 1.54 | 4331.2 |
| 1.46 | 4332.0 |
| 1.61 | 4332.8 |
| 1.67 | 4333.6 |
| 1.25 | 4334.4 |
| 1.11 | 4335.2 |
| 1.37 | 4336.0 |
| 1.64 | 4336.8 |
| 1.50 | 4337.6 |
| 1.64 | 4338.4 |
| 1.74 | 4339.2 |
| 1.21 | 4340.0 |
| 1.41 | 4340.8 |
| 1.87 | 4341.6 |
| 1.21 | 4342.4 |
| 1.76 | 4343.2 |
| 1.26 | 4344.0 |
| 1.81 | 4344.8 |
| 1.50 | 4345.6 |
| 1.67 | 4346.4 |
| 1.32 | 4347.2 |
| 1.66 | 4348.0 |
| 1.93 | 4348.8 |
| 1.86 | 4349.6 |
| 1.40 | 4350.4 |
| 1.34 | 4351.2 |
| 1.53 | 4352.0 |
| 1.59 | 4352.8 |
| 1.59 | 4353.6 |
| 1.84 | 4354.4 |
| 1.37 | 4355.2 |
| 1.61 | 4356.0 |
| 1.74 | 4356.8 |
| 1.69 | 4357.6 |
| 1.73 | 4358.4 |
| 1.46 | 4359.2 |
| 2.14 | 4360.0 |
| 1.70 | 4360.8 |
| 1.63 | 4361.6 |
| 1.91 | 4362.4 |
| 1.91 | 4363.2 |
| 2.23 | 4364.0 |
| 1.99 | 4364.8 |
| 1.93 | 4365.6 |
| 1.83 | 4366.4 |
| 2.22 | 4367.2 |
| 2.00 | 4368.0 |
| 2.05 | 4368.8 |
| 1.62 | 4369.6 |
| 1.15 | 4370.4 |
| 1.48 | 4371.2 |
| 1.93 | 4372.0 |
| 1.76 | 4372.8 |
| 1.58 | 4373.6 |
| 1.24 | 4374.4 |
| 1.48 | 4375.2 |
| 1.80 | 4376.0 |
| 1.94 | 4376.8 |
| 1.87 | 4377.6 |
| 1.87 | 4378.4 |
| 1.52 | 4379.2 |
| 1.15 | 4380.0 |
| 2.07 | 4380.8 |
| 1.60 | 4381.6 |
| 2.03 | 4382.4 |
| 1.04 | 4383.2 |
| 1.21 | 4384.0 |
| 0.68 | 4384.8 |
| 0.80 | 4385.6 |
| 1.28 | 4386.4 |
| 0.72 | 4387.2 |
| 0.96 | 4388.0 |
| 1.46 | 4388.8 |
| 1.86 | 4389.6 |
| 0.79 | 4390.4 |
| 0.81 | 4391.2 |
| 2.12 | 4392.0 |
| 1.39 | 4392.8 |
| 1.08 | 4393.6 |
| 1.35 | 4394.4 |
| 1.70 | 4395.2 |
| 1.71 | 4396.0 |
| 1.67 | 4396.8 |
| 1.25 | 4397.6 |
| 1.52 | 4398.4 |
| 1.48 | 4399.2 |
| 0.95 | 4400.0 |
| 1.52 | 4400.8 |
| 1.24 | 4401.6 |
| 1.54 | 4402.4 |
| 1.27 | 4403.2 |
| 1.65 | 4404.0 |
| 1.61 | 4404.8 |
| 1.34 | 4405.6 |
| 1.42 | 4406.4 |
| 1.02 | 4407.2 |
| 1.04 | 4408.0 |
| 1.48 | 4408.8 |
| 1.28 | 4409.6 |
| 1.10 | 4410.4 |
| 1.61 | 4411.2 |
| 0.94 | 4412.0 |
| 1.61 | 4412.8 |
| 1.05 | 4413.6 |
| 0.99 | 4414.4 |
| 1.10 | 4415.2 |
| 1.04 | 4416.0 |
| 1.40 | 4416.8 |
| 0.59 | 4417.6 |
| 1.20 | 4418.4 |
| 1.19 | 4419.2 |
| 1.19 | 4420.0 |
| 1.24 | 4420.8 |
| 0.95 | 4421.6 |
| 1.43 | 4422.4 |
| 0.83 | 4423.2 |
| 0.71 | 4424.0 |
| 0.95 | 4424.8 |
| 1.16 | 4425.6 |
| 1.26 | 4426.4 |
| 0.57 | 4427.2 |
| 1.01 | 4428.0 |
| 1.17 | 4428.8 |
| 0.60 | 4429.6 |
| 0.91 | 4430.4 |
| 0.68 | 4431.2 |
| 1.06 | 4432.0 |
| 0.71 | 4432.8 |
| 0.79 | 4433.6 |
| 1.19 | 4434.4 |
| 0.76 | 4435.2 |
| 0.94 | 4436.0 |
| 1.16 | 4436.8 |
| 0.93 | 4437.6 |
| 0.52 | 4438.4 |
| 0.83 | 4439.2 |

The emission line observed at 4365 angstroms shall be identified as C IV 1549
